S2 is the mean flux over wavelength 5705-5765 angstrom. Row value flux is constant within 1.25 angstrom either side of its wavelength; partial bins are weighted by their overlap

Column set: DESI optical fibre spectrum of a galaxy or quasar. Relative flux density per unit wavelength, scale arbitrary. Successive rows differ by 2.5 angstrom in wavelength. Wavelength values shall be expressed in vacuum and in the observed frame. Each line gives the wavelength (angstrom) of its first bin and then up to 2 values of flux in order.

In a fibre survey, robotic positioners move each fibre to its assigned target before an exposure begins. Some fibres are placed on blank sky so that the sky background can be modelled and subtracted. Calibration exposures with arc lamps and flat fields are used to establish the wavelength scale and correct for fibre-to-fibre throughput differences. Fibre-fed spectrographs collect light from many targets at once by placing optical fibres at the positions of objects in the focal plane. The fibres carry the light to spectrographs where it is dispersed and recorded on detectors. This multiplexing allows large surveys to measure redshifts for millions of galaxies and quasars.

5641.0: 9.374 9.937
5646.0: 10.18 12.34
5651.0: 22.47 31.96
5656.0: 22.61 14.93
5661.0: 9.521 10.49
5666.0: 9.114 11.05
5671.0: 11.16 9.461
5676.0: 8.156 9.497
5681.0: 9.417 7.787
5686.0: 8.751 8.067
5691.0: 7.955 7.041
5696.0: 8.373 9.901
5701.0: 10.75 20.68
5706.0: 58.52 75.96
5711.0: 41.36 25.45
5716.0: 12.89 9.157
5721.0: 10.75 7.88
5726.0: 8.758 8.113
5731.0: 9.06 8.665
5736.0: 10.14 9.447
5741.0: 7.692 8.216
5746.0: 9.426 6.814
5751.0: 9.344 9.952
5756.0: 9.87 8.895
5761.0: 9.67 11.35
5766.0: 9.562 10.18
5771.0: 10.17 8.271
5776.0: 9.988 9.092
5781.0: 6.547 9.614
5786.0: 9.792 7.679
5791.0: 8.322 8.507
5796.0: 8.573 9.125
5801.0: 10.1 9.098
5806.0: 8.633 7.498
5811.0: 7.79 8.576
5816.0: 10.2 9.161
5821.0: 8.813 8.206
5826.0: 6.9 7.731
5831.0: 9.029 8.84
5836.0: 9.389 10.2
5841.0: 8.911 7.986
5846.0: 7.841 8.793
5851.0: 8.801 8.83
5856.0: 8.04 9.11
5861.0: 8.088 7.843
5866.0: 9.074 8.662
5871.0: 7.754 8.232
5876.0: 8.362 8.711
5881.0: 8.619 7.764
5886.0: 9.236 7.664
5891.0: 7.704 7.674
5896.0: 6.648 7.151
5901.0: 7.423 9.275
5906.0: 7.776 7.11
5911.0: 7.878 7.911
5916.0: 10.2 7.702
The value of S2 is 15.9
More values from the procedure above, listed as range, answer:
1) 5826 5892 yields 8.48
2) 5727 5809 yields 9.03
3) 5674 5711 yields 18.5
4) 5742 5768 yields 9.32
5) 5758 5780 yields 9.68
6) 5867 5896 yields 8.16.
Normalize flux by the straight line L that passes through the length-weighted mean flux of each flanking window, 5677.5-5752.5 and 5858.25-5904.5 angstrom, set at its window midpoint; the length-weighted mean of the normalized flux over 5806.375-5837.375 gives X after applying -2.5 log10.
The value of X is 0.23 mag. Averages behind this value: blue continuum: 14.9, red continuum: 8.13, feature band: 8.52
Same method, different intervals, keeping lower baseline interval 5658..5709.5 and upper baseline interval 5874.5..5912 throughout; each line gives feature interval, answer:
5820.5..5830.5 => 0.285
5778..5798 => 0.337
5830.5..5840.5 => 0.067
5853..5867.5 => 0.075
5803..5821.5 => 0.230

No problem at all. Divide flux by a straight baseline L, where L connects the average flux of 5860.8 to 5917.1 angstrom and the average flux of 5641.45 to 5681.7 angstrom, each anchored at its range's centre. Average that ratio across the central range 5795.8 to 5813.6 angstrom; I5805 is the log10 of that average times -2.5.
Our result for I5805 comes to 0.16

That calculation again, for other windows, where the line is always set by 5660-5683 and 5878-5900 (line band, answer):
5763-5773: -0.14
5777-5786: 0.02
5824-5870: -0.04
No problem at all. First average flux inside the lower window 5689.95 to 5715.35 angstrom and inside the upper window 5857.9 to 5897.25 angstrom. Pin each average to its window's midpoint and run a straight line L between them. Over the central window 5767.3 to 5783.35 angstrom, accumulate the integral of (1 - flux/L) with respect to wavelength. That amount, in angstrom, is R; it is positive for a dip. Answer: 8.33 angstrom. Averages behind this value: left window 26.4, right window 8.18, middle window 9.08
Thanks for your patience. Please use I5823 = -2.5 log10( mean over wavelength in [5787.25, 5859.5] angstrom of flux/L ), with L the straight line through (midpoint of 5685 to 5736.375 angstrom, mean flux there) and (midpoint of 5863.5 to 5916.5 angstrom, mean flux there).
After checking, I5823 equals 0.32 mag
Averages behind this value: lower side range 17.7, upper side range 8.1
